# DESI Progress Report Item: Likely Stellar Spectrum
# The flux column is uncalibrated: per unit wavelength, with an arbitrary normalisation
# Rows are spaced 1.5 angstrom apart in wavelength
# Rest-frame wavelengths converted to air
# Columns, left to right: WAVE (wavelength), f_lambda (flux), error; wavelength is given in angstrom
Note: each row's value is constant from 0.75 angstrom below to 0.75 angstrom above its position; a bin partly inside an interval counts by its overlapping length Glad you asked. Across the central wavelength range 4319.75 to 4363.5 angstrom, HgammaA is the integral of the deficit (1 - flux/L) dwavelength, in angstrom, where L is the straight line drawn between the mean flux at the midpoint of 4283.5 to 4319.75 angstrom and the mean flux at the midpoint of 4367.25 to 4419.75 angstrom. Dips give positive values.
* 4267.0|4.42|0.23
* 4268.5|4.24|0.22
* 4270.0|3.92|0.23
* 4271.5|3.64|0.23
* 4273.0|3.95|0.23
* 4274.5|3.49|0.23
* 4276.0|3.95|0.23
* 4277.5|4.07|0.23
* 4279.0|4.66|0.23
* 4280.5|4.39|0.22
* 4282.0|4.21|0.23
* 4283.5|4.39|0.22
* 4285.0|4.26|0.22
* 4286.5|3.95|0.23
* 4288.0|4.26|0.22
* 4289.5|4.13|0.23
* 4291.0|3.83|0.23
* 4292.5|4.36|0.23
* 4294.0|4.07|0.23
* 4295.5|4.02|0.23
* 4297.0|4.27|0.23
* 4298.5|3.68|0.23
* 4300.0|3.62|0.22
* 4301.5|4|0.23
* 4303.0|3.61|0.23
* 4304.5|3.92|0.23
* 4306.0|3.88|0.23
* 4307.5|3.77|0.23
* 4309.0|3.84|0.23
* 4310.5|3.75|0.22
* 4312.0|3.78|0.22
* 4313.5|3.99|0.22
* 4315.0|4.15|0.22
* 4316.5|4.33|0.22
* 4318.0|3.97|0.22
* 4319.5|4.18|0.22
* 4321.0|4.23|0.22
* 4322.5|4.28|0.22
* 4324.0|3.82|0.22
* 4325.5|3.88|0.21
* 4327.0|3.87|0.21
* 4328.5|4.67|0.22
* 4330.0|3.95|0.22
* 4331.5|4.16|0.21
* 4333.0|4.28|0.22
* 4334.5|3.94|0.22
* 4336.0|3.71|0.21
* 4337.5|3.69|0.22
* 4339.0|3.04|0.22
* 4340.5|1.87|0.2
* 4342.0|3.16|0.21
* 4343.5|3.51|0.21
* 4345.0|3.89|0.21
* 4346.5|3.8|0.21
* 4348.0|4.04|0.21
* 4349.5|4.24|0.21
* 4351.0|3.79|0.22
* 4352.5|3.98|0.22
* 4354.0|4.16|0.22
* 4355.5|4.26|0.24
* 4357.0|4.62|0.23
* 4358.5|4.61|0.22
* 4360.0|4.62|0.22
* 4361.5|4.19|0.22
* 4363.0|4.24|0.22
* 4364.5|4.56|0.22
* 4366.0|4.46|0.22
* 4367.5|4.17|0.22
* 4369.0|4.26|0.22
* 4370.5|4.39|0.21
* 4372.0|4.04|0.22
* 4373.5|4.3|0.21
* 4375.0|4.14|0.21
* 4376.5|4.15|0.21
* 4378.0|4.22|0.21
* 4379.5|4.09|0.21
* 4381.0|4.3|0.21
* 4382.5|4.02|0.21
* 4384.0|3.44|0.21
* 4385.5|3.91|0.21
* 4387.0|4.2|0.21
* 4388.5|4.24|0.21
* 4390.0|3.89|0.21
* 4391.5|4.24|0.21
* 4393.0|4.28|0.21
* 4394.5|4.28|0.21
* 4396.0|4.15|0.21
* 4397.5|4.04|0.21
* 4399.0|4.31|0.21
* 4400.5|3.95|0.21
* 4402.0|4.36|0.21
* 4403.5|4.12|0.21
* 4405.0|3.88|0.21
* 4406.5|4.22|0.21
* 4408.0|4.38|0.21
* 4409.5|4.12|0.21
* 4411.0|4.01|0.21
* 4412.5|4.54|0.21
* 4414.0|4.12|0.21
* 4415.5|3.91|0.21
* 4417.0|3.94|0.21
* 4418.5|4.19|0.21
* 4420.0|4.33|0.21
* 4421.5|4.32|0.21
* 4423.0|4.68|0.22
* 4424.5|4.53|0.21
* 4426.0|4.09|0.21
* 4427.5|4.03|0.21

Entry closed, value 1.1 angstrom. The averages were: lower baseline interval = 3.99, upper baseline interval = 4.14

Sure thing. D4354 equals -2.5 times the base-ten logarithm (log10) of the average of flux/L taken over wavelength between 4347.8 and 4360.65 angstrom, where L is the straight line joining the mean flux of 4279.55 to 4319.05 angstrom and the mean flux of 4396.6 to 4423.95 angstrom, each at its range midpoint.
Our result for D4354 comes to -0.04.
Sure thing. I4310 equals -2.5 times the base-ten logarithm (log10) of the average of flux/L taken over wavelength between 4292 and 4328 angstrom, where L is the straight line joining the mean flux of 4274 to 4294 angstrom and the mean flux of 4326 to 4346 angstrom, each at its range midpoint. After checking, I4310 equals -0.02 mag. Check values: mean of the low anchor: 4.16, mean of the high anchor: 3.68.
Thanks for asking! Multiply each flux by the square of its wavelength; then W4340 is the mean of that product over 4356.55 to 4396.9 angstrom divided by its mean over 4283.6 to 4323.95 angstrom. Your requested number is 1.1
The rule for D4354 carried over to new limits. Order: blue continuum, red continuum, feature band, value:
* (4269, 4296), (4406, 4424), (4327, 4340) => 0.07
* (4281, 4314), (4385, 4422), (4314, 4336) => -0.02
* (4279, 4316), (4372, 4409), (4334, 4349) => 0.17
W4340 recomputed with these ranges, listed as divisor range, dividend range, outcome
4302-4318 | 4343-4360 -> 1.07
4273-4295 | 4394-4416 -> 1.06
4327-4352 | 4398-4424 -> 1.16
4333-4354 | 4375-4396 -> 1.15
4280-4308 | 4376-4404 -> 1.07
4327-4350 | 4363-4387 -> 1.14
